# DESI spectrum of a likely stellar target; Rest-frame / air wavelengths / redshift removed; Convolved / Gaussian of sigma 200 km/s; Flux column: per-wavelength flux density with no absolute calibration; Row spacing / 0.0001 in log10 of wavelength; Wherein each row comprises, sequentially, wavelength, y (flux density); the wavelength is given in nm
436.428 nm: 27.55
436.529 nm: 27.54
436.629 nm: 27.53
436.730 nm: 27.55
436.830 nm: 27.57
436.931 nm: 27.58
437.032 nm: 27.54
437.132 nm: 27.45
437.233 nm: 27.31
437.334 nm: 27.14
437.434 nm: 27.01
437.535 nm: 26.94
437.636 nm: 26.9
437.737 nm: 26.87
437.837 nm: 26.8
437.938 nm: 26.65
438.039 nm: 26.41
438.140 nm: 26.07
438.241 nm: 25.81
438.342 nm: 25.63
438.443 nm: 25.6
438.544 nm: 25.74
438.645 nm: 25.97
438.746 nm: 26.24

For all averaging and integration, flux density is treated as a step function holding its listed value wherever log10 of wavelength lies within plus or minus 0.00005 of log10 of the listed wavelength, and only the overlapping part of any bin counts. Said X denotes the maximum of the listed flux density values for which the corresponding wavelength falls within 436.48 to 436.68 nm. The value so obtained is 27.54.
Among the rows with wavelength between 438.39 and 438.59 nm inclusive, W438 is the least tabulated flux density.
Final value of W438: 25.6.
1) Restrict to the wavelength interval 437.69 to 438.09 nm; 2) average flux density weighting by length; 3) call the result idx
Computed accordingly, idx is 26.7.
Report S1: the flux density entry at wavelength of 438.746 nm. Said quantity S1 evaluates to 26.24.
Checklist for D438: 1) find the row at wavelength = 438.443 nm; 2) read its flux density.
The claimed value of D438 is 25.6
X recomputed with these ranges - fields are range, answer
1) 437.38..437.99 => 27.01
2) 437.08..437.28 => 27.45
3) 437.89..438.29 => 26.65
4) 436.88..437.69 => 27.58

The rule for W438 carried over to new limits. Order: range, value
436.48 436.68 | 27.53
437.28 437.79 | 26.87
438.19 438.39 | 25.63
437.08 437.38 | 27.14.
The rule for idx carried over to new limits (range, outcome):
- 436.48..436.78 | 27.6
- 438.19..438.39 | 25.7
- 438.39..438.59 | 25.7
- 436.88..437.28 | 27.4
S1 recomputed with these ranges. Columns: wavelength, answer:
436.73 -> 27.55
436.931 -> 27.58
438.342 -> 25.63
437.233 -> 27.31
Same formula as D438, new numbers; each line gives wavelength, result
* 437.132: 27.45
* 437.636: 26.9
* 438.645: 25.97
